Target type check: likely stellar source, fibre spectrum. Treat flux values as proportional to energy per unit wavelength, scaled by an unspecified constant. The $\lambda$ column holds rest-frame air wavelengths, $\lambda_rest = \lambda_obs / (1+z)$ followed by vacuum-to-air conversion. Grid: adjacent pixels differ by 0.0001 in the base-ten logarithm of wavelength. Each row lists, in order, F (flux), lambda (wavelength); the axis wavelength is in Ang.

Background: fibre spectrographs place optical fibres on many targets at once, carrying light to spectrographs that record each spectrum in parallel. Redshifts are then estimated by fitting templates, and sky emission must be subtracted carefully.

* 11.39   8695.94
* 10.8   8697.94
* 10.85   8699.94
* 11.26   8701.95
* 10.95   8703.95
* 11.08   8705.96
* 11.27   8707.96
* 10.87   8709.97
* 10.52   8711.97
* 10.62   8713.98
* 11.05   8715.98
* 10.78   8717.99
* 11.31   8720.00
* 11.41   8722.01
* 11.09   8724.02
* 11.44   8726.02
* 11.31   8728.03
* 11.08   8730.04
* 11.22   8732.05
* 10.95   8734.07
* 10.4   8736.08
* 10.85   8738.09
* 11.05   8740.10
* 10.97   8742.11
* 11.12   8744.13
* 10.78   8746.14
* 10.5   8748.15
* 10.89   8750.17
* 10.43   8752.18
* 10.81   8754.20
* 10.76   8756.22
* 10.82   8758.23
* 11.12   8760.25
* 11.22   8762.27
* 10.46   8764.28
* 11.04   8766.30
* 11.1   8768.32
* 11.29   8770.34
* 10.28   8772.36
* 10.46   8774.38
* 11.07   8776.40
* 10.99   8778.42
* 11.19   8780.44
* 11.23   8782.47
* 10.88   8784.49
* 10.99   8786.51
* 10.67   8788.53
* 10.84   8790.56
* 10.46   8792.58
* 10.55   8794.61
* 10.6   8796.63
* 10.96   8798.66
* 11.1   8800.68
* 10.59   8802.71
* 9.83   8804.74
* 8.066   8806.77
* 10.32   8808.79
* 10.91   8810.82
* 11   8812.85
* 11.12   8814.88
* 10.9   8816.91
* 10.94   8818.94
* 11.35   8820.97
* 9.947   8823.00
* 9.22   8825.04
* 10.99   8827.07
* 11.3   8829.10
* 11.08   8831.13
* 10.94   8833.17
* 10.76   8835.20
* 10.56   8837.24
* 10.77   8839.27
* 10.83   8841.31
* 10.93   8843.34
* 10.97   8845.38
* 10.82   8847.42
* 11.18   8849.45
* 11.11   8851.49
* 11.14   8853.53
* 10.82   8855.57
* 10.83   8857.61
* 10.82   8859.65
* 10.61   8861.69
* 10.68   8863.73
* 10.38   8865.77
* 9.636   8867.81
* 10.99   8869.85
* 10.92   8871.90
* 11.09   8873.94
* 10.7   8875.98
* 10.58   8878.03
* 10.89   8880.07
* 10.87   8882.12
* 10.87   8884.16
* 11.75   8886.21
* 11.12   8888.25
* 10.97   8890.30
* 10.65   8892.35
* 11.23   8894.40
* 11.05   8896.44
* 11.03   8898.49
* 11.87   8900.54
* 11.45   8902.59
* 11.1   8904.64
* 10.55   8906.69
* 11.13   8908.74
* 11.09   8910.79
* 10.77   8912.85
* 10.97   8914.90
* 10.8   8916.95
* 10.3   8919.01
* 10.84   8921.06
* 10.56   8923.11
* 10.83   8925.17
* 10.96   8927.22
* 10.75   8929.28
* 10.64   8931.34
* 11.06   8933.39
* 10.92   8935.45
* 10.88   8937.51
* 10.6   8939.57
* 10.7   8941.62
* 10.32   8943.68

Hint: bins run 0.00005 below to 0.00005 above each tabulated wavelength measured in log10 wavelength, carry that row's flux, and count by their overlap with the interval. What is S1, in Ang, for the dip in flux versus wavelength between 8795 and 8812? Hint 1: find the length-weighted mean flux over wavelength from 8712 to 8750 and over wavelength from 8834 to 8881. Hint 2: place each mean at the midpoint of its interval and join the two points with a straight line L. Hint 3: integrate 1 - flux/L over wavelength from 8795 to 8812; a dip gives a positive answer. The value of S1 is 0.9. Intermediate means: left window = 11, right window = 10.8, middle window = 10.3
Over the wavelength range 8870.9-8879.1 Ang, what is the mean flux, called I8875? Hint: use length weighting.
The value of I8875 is 10.8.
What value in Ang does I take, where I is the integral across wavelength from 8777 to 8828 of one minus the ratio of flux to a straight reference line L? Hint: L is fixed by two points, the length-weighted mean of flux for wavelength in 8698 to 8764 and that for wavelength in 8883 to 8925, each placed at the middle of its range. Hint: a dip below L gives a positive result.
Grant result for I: 1.61 Ang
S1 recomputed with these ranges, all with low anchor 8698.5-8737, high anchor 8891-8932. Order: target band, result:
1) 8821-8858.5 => 0.5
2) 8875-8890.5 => 0.0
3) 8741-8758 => 0.3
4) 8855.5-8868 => 0.4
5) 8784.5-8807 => 0.9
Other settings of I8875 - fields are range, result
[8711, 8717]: 10.7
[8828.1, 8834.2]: 11.1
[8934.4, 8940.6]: 10.8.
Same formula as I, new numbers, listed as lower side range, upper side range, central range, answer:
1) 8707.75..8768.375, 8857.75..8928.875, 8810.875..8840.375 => 0.3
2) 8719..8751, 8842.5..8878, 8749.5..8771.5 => 0.2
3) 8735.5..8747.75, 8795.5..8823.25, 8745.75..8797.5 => -0.4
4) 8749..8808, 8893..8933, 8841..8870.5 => 0.2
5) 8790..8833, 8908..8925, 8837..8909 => -1.4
